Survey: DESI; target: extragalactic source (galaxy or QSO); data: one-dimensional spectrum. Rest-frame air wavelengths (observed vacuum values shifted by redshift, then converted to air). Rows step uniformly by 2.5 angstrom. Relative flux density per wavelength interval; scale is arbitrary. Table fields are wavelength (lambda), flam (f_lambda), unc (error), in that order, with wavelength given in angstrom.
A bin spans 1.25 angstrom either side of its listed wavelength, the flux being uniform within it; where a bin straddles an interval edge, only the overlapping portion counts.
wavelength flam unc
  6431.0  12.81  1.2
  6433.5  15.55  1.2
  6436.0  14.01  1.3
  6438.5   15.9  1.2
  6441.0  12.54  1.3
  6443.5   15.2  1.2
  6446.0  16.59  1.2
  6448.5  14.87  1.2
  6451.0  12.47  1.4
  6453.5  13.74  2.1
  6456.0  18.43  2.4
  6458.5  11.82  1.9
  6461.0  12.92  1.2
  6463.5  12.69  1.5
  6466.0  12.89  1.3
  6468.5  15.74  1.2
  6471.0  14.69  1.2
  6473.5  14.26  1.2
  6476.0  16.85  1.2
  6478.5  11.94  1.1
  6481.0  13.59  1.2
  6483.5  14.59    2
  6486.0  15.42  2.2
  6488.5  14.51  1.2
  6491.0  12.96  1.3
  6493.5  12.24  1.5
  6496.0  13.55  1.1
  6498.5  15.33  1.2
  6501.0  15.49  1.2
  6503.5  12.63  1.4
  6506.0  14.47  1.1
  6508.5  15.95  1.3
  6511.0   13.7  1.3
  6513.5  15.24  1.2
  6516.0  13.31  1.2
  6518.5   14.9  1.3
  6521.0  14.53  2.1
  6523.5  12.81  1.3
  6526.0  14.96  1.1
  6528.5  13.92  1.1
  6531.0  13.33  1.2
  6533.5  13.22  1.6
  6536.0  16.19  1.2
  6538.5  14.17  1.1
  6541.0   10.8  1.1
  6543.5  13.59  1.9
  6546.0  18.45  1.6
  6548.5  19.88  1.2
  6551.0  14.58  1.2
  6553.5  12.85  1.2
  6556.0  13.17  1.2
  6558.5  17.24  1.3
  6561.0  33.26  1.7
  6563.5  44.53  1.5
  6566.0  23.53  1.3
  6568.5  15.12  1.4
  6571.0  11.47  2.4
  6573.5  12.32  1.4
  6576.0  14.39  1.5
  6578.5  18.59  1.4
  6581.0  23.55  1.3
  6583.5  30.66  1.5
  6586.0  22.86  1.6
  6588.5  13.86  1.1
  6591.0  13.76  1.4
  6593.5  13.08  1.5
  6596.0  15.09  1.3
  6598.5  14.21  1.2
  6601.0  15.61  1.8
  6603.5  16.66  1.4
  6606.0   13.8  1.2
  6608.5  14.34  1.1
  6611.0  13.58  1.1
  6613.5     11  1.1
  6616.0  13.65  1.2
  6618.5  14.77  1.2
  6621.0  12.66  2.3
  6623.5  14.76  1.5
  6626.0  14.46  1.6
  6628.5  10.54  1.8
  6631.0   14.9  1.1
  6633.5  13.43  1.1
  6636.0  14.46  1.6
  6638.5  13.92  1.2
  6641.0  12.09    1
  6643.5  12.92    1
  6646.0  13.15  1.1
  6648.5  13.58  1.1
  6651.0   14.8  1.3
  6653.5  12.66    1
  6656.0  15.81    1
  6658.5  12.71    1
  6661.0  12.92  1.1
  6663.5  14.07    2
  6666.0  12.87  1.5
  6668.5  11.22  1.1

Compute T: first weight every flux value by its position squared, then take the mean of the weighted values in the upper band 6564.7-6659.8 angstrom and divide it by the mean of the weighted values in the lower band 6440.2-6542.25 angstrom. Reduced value 1.1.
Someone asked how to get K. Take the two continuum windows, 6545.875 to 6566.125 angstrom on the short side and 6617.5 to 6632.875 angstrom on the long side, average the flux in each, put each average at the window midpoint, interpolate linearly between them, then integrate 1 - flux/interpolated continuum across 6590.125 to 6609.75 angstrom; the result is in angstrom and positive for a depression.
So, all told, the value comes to 2.46 angstrom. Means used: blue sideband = 22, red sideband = 13.7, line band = 14.6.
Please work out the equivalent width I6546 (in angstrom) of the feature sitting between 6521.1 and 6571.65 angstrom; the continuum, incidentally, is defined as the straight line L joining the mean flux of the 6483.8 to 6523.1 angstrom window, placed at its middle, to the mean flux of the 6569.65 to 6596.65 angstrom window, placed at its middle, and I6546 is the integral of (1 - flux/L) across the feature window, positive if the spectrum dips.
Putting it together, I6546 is -4.4 angstrom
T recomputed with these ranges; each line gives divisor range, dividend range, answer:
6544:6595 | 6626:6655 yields 0.71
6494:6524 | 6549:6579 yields 1.37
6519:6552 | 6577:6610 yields 1.20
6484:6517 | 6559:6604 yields 1.41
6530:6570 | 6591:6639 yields 0.77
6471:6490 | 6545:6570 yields 1.50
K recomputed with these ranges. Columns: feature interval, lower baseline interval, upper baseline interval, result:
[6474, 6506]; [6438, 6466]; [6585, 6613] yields 0.6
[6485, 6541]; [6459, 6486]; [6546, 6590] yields 8.0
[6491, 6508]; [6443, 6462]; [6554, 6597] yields 2.6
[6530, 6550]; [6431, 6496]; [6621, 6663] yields -1.5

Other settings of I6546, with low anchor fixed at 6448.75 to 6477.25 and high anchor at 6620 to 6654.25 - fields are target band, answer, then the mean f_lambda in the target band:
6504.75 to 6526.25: -0.6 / 14.4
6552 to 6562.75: -5.0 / 20.2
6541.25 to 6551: -1.7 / 16.3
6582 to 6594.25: -4.9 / 19.2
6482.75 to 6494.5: 0.2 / 14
